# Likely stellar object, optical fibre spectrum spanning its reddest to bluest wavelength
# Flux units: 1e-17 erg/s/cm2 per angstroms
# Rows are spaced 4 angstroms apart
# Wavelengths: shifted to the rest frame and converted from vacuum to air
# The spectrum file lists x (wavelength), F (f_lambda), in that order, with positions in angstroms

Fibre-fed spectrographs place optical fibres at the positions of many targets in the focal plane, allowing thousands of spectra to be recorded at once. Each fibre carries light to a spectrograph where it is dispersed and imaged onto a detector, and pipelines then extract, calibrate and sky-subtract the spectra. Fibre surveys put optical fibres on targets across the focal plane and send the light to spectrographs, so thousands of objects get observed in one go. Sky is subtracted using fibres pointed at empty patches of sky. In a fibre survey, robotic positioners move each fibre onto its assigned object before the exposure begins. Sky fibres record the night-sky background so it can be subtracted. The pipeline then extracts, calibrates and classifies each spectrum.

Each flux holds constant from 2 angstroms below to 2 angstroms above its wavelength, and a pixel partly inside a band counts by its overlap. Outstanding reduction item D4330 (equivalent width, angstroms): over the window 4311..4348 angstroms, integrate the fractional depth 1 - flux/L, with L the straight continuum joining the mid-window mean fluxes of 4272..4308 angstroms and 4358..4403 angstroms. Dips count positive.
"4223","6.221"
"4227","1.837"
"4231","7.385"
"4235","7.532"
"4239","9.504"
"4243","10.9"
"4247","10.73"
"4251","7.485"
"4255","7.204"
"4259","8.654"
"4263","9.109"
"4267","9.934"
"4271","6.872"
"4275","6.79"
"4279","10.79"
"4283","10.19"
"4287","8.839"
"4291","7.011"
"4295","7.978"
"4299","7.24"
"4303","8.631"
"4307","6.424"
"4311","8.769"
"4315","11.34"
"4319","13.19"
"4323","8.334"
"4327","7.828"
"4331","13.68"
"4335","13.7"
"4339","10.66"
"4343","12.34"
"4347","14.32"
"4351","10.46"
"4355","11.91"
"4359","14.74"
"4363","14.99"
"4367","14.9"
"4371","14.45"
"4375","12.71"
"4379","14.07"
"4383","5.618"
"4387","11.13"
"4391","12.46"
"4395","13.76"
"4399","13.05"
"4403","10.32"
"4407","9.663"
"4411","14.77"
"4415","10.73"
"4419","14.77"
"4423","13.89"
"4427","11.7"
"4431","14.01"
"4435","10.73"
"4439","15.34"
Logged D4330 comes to -4.6 angstroms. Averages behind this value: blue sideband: 8.22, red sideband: 12.7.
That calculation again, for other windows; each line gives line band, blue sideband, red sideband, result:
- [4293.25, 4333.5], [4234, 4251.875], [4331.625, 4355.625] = 7.3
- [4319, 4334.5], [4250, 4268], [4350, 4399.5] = 0.3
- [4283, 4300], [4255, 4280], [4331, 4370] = 3.0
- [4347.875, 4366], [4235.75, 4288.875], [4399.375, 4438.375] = -3.5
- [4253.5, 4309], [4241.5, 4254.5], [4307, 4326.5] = 7.5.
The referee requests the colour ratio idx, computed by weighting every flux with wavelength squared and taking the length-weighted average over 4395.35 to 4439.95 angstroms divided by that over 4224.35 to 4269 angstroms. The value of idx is 1.7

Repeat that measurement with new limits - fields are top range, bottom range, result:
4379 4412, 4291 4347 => 1.17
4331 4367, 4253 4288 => 1.55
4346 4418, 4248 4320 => 1.50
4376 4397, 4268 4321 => 1.36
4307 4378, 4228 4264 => 1.49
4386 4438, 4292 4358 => 1.24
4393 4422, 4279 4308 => 1.59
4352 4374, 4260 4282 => 1.66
